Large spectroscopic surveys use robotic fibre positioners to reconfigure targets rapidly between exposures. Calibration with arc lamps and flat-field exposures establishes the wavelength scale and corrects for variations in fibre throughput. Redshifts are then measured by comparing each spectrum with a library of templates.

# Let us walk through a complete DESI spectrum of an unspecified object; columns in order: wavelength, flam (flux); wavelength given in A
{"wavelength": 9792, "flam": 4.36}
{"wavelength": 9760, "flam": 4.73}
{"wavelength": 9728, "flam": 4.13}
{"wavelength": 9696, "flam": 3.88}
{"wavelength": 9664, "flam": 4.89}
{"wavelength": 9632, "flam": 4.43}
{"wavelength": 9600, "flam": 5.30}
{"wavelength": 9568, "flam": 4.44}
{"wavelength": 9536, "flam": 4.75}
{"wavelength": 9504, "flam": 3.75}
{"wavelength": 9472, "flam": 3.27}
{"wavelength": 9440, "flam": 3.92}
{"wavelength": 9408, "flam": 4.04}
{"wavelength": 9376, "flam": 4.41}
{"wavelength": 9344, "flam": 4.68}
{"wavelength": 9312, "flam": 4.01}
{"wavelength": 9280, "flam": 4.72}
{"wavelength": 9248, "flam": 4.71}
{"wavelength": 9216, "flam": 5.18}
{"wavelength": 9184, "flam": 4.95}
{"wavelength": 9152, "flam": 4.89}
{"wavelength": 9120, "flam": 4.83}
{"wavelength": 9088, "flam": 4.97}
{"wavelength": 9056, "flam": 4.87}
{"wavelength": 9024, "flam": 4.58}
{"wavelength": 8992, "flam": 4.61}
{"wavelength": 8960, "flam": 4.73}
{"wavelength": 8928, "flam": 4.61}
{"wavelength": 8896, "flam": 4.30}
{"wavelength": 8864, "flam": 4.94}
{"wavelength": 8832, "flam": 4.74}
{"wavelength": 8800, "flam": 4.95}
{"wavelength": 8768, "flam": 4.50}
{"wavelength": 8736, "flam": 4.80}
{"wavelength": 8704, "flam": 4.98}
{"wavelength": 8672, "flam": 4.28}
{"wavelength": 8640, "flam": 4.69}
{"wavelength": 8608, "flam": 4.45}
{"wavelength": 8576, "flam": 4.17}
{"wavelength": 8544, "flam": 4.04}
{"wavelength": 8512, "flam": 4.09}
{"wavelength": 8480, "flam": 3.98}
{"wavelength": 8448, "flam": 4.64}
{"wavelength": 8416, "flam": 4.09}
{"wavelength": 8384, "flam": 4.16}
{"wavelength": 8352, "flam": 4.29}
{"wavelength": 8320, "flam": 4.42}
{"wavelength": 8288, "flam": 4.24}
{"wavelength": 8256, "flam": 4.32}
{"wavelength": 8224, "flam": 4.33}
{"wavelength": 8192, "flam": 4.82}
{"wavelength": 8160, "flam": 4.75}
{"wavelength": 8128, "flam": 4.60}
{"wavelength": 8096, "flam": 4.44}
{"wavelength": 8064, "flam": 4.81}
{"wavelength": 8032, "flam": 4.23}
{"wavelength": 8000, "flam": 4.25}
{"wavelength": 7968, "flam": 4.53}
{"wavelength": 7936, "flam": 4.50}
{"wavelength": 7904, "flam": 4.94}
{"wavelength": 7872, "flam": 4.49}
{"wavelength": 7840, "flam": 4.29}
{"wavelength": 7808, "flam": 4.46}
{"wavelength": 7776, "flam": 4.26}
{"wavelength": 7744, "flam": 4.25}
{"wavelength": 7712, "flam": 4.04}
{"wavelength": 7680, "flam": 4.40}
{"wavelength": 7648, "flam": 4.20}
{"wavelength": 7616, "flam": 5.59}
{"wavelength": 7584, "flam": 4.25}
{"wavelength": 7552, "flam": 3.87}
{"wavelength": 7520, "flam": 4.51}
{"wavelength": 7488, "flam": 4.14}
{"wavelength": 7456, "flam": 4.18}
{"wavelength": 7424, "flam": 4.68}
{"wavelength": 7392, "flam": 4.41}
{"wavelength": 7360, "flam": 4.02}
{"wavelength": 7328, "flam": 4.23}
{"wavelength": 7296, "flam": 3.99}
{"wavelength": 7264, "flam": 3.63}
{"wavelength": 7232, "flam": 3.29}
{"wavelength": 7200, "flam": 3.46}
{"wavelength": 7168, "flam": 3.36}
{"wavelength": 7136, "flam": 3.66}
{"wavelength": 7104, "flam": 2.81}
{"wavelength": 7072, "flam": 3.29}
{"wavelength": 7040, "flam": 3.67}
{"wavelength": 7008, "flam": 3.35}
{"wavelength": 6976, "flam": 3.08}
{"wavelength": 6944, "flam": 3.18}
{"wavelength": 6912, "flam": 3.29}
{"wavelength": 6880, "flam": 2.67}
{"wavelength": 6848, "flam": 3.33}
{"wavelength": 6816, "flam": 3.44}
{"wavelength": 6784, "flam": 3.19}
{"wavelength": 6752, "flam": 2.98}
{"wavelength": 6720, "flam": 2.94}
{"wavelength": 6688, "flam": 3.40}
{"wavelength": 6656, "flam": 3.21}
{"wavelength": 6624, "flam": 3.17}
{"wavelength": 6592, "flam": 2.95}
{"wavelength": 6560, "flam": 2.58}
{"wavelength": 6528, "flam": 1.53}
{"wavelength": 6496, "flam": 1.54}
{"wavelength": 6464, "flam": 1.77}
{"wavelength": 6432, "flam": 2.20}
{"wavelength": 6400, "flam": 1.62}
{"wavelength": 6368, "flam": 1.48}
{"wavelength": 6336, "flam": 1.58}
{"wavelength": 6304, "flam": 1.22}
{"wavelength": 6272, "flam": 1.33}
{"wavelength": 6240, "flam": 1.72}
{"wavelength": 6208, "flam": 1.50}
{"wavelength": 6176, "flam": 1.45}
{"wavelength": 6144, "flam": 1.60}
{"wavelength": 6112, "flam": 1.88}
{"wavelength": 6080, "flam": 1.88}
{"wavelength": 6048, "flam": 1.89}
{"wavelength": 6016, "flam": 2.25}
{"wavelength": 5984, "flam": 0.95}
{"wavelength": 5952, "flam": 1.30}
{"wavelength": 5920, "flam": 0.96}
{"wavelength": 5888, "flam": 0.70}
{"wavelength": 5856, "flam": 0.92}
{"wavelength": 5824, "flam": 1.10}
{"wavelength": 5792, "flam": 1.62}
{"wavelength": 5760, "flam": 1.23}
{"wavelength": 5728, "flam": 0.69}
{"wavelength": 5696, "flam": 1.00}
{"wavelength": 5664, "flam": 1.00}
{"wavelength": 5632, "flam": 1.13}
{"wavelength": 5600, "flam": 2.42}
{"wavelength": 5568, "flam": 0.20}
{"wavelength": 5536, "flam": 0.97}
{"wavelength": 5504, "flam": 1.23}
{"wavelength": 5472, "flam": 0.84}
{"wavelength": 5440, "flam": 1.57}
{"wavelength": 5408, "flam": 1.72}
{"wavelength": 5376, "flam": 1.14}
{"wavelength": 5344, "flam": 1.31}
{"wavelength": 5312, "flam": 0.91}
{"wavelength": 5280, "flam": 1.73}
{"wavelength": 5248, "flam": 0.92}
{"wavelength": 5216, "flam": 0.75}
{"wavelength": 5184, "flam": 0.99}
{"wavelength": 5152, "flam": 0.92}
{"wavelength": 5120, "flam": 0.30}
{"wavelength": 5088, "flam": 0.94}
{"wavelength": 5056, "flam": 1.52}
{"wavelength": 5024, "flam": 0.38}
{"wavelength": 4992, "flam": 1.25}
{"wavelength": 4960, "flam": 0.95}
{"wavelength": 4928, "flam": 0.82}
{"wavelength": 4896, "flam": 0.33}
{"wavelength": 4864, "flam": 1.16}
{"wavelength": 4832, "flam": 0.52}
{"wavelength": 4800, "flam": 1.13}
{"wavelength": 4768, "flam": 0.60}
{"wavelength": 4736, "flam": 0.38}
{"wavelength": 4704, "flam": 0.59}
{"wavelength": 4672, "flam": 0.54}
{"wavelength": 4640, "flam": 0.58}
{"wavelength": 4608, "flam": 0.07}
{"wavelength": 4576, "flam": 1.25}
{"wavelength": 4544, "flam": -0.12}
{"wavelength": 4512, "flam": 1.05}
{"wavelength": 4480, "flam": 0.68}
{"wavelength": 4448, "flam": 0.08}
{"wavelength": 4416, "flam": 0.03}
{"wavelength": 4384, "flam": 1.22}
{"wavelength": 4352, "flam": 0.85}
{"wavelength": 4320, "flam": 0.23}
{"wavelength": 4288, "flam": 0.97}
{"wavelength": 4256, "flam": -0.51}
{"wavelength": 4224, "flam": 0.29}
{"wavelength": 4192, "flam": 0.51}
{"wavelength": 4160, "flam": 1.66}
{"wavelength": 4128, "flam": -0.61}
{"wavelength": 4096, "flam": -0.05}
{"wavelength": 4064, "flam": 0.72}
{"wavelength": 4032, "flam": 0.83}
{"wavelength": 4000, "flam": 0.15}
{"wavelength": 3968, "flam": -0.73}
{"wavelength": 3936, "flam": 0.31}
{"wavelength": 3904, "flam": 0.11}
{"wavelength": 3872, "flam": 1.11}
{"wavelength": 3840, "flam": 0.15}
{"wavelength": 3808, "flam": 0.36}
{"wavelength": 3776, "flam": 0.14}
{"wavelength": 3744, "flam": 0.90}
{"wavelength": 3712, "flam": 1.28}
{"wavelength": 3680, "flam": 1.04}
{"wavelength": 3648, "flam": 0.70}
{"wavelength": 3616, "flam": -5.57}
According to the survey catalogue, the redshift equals 0.65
